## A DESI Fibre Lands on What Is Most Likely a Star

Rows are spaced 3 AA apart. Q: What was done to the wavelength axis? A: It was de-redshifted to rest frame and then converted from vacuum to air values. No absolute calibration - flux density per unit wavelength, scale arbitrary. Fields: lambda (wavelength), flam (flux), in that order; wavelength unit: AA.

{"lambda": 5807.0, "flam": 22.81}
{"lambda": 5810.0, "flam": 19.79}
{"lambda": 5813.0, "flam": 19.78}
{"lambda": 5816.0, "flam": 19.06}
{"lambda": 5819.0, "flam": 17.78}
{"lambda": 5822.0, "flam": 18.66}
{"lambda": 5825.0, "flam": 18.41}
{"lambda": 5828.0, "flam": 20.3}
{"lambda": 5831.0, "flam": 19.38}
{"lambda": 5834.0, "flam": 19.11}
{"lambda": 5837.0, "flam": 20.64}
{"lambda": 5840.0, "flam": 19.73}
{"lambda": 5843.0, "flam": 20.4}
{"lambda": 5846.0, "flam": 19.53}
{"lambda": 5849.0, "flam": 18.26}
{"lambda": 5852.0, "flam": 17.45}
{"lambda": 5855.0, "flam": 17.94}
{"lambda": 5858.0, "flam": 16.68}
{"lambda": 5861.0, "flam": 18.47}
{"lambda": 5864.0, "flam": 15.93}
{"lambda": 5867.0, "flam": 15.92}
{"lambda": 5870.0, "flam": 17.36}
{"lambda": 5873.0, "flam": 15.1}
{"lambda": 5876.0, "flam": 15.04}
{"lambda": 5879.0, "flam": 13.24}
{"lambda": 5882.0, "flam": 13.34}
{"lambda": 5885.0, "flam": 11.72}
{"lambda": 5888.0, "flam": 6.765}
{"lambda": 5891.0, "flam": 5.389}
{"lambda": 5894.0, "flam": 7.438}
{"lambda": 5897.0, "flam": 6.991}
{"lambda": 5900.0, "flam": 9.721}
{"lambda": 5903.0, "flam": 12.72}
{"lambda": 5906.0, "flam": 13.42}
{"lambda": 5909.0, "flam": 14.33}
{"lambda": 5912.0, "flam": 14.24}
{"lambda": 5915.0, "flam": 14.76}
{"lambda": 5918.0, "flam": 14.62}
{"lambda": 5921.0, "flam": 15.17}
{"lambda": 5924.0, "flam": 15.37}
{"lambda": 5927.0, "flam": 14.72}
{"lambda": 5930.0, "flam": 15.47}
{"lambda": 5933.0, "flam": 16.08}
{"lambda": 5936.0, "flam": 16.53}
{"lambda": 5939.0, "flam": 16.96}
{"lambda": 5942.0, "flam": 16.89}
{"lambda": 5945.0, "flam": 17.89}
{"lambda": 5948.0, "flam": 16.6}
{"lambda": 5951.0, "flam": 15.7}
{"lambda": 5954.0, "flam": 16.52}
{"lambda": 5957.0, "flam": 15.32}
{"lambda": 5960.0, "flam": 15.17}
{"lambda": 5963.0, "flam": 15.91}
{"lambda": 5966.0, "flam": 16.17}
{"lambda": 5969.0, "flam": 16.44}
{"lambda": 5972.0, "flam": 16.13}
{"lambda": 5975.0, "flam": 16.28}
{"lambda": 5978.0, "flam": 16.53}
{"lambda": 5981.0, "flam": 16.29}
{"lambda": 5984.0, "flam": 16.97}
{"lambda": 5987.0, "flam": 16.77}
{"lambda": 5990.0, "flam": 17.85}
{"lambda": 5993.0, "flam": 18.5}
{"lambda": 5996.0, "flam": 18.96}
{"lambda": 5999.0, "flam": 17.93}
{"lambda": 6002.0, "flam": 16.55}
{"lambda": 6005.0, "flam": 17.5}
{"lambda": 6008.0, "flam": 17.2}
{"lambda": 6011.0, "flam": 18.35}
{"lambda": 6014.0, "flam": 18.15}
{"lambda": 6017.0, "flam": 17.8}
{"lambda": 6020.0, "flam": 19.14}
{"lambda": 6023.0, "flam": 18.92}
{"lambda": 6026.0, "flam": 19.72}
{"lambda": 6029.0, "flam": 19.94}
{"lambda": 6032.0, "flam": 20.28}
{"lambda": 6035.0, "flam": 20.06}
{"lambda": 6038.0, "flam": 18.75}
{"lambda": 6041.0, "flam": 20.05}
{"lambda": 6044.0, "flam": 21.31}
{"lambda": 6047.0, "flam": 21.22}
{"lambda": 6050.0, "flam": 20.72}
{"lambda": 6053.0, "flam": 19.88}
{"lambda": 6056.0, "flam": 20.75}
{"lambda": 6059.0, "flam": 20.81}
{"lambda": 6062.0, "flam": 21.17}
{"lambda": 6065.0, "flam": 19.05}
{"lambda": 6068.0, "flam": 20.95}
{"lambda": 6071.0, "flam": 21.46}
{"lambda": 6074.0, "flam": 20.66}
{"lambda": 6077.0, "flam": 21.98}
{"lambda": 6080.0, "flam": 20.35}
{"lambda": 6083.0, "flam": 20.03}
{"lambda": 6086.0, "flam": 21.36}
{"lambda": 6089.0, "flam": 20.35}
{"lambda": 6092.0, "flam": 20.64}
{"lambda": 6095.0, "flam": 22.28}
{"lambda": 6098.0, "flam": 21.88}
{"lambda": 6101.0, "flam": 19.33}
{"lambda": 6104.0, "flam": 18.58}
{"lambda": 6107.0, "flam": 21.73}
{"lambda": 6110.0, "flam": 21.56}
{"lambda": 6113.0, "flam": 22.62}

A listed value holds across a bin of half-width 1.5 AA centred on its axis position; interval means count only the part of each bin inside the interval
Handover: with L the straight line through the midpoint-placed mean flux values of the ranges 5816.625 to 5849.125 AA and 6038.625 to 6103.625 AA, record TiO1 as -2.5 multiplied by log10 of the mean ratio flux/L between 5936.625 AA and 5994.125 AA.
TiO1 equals 0.21 mag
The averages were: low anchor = 19.3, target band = 16.6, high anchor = 20.7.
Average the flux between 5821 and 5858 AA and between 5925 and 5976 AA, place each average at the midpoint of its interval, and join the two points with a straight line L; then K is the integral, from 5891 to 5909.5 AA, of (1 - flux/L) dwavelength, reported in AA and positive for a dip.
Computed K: 7.7 AA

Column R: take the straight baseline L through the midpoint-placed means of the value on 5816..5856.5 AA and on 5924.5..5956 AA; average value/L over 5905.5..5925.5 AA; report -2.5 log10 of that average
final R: 0.16 mag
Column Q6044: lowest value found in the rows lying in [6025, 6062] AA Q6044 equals 18.75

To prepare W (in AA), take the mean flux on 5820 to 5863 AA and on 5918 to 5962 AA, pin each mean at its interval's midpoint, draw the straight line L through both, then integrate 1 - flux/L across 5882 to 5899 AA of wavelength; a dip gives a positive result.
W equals 9.0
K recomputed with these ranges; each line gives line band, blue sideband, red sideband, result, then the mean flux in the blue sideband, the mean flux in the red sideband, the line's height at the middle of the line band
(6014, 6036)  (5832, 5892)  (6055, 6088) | 0.46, 16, 20.8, 19.7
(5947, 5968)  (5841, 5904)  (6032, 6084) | 1.41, 14.1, 20.5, 17.1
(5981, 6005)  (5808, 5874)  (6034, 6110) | 2.84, 18.5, 20.6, 19.9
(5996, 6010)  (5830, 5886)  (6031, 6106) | 1.43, 17.1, 20.6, 19.5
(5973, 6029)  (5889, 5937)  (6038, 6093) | -1.43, 12.8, 20.7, 17.3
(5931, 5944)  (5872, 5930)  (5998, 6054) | -2.05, 12.4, 19.1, 14.4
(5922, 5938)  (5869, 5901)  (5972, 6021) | -2.37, 11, 17.5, 13.6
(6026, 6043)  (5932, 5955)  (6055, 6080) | -0.12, 16.7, 20.8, 19.7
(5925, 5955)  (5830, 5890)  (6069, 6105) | 2.80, 16.5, 20.8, 18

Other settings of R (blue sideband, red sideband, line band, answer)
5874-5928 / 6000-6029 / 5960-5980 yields -0.021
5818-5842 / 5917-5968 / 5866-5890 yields 0.321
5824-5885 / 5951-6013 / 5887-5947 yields 0.271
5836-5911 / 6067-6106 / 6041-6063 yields -0.055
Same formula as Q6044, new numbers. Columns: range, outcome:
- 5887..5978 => 5.389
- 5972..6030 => 16.13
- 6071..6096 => 20.03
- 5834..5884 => 13.24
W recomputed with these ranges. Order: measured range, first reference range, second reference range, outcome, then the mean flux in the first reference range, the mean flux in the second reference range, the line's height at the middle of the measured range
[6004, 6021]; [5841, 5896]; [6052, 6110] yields 0.7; 14.8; 20.7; 18.8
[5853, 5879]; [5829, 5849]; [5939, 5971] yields 3.5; 19.7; 16.3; 18.9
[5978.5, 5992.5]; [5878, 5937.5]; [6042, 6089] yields -0.4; 12.6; 20.8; 16.6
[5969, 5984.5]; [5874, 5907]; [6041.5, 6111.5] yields -1.1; 10.6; 20.8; 15.3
